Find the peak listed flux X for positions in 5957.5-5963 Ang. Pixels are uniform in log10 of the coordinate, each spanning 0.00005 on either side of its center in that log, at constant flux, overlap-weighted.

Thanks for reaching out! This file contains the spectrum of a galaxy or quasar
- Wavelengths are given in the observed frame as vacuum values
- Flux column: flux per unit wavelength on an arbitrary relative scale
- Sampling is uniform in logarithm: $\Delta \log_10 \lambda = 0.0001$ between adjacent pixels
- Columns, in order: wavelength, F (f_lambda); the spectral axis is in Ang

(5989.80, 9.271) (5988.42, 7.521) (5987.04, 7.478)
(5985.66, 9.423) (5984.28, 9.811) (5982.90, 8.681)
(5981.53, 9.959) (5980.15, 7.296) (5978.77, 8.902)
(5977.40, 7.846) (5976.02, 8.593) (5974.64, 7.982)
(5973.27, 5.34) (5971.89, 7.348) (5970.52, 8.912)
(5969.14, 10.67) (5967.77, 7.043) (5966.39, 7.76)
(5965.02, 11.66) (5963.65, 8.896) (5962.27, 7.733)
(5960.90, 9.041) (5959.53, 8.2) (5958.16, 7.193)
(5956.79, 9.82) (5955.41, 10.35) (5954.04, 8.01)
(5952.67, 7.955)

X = 9.041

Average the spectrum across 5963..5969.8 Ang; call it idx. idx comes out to 9.21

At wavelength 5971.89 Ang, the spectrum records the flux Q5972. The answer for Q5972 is 7.348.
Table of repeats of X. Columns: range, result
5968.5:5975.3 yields 10.67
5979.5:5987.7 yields 9.959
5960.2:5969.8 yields 11.66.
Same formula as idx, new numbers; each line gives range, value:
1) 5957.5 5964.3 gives 8.21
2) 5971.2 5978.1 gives 7.43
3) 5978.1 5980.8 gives 8.1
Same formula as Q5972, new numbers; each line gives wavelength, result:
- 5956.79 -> 9.82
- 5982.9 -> 8.681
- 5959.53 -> 8.2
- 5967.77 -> 7.043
